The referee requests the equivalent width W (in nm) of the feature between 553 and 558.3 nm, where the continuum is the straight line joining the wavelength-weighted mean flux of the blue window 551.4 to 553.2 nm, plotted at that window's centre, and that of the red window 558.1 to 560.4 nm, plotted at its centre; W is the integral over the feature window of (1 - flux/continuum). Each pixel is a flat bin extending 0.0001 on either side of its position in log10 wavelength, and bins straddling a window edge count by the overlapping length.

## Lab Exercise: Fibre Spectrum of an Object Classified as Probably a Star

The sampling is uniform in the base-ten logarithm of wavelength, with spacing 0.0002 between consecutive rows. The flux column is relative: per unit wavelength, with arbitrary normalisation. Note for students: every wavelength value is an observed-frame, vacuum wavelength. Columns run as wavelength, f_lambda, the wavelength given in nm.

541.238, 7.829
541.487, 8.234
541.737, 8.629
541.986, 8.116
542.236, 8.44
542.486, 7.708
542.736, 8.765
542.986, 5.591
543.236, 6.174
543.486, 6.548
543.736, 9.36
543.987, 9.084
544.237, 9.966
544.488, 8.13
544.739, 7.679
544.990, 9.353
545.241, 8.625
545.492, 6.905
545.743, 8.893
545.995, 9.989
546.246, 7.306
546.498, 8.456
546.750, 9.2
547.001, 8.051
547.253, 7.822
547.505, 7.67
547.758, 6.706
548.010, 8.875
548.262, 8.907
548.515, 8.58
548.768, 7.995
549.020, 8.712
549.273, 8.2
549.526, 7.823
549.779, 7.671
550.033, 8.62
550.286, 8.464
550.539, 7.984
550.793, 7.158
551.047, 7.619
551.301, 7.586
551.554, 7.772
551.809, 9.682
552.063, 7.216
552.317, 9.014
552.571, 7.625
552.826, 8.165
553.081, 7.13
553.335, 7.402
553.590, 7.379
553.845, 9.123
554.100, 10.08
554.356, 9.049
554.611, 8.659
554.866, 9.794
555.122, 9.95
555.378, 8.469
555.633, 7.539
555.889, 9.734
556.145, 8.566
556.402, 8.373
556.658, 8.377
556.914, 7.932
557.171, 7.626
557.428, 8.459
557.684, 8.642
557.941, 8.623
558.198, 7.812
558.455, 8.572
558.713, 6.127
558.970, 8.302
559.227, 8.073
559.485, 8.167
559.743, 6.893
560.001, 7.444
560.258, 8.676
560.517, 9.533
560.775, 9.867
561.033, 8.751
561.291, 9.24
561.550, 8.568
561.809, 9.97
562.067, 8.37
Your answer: -0.389 nm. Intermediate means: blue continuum 8.08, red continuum 7.79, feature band 8.53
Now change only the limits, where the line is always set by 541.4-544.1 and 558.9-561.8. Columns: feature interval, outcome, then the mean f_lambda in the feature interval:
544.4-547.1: -0.15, 8.43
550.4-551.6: 0.08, 7.63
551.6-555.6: -0.12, 8.54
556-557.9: 0.03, 8.31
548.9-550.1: -0.01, 8.18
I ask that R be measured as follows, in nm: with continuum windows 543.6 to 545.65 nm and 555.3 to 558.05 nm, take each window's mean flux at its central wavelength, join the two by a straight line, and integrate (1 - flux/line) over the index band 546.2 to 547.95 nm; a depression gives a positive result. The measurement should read 0.13 nm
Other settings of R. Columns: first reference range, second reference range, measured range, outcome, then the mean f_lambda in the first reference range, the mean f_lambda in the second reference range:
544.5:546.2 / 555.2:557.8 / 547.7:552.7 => 0.19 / 8.49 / 8.4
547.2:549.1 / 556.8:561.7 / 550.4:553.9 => 0.13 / 8.16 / 8.29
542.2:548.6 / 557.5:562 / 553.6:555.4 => -0.19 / 8.18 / 8.43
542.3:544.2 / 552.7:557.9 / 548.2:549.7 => -0.04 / 7.74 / 8.52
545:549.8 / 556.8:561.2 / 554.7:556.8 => -0.16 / 8.27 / 8.22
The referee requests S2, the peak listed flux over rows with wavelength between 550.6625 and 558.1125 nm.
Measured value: 10.08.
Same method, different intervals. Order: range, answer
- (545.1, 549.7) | 9.989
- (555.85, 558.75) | 9.734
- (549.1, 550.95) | 8.62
